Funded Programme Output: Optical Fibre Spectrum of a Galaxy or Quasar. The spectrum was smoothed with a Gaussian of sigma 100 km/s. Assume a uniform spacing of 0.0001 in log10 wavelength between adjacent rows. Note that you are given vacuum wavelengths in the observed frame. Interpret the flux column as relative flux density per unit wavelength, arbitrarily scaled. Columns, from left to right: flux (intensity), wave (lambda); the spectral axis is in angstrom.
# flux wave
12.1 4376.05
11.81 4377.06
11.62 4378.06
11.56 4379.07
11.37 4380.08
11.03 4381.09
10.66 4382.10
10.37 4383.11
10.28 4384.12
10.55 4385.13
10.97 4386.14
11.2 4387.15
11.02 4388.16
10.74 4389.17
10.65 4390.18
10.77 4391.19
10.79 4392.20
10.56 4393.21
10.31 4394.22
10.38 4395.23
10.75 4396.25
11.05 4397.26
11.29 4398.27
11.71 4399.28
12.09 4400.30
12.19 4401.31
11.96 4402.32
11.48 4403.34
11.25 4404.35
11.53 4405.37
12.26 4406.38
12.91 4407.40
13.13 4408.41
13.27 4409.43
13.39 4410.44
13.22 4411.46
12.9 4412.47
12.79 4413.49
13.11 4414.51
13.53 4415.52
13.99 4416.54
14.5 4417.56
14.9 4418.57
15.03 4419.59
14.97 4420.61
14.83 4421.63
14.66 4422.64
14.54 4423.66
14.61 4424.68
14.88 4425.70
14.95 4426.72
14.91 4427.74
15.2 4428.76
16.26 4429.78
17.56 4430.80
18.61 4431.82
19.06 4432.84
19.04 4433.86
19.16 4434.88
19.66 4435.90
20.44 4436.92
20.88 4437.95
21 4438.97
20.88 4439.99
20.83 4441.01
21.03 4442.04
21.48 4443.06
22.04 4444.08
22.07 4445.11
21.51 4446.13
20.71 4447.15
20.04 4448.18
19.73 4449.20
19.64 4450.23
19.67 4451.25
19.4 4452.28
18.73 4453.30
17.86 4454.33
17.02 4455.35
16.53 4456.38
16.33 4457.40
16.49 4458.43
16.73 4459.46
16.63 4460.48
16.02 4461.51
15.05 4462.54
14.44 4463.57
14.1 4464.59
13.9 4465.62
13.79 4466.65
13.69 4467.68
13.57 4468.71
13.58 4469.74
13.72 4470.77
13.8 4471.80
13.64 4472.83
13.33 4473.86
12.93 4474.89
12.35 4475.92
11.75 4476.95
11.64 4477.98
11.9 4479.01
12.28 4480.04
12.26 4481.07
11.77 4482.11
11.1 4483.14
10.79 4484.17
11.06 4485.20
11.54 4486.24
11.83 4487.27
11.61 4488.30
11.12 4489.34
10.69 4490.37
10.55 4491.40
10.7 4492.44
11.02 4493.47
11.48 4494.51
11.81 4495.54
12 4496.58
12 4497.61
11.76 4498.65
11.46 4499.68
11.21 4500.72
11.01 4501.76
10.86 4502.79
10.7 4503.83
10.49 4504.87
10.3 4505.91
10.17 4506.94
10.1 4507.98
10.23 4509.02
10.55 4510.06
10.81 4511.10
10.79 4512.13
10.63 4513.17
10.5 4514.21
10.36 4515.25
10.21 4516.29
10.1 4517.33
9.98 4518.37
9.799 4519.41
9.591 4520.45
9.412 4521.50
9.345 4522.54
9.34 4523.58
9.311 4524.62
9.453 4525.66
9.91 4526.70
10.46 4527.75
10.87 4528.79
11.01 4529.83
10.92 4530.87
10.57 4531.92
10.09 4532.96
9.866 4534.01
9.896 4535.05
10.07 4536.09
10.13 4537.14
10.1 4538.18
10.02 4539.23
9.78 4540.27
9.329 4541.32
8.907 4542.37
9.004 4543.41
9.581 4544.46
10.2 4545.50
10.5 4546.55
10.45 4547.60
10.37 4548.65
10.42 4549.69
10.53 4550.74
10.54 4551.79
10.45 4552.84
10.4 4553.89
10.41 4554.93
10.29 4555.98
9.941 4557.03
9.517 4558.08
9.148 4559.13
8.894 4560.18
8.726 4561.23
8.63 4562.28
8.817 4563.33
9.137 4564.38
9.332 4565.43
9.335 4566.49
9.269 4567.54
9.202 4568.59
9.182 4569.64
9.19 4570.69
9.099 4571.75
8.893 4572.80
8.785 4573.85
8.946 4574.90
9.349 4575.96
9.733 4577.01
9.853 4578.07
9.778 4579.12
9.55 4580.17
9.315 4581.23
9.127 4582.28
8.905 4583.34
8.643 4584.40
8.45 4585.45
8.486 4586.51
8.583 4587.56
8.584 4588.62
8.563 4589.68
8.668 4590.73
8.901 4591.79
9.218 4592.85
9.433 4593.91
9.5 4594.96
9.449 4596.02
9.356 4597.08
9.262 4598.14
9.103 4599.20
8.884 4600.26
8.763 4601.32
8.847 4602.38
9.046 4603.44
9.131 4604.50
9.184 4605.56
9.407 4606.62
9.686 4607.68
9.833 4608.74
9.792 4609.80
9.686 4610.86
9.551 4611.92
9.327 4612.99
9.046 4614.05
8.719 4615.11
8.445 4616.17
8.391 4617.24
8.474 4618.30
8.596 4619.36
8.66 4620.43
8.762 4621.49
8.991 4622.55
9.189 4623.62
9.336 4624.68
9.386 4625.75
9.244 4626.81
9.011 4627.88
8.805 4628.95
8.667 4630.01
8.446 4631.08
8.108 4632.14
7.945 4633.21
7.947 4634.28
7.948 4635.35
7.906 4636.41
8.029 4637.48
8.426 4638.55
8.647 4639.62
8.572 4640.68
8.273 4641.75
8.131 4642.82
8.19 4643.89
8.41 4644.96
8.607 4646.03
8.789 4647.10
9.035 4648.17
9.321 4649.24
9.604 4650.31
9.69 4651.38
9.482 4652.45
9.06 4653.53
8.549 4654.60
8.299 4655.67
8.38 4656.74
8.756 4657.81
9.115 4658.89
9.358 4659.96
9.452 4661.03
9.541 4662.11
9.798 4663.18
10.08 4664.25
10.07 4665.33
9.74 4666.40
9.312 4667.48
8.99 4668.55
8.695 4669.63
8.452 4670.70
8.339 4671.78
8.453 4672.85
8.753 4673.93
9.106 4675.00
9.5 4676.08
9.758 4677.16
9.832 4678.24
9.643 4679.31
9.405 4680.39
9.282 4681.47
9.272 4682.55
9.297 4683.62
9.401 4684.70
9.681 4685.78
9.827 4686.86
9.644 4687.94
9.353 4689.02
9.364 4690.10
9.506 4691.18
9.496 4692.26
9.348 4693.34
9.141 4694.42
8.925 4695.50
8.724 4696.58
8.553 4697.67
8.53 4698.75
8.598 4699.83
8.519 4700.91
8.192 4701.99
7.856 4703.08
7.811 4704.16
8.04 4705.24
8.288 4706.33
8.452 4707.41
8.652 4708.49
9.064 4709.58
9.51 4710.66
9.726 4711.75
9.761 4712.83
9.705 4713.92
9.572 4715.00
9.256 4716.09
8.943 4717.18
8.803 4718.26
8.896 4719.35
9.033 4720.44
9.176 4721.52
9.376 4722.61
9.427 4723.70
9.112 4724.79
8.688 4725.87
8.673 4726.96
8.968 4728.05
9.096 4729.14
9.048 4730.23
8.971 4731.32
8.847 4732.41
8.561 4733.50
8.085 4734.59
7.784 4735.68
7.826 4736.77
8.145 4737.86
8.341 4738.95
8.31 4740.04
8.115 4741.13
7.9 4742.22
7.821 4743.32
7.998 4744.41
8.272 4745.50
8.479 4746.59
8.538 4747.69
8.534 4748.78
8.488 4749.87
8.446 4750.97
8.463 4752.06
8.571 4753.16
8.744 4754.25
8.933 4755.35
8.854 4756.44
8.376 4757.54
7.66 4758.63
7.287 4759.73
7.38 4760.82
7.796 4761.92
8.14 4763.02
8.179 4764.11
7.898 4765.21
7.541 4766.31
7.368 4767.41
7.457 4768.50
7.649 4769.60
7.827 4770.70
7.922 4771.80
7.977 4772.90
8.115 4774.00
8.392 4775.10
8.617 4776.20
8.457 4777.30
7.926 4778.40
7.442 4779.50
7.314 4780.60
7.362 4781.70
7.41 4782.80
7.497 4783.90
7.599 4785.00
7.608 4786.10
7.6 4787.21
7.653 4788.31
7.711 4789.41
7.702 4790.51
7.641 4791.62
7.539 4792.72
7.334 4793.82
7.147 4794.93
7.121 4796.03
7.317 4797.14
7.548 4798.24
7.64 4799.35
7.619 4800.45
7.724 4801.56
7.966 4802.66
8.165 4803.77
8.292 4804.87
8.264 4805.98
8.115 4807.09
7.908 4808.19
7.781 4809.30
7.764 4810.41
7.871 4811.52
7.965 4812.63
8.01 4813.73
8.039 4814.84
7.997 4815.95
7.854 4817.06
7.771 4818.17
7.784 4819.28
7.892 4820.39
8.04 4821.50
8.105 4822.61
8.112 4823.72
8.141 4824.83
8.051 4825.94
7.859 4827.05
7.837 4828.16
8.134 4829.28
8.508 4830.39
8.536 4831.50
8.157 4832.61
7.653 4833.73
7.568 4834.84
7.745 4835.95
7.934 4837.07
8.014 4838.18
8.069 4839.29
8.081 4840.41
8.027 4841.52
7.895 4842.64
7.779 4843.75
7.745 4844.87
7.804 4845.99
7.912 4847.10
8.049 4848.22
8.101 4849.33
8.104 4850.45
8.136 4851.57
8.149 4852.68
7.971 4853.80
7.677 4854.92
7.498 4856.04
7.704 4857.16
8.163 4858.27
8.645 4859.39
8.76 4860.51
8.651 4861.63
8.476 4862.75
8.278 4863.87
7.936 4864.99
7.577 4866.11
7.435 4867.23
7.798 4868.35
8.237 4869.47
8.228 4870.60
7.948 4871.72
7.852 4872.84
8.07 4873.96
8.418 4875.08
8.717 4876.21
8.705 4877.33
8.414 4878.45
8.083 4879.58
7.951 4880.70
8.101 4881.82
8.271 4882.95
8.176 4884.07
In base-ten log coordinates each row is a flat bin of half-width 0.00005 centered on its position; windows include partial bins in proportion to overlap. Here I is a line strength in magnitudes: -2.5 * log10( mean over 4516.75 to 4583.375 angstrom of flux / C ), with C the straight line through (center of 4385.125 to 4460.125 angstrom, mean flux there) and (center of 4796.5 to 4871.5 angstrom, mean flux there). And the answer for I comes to 0.326 mag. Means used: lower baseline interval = 15.4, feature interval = 9.71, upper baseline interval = 7.98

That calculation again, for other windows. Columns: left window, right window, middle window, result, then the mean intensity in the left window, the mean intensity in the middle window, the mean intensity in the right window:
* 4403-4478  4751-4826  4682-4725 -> 0.09 mag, 16.1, 9.04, 7.87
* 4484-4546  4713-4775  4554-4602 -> 0.08 mag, 10.5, 9.17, 8.42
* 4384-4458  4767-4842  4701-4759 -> 0.08 mag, 15.3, 8.65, 7.84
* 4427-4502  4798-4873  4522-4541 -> 0.36 mag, 15.4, 10.1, 7.99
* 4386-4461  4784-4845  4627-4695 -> 0.20 mag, 15.5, 9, 7.85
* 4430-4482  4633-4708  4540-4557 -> 0.31 mag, 16.9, 10.1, 8.93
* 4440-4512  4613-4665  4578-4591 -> 0.18 mag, 14.1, 8.94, 8.8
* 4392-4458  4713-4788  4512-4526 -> 0.35 mag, 15.8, 9.89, 8.31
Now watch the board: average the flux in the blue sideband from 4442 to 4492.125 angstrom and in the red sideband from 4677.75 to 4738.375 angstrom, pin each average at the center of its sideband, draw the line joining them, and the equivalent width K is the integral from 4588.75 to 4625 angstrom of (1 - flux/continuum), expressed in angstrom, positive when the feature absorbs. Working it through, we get 7.7 angstrom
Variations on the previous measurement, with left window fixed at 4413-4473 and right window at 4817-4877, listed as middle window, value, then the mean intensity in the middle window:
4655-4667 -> 2.78 angstrom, 9.32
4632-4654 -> 6.91 angstrom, 8.58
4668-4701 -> 6.99 angstrom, 9.15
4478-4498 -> 5.64 angstrom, 11.5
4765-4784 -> 3.62 angstrom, 7.79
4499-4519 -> 6.36 angstrom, 10.6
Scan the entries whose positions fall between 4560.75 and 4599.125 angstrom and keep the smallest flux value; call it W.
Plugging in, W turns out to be 8.45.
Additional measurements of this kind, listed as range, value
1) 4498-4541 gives 9.311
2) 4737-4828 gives 7.121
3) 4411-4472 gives 12.79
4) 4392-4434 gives 10.31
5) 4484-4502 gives 10.55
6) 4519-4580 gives 8.63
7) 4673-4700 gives 8.53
